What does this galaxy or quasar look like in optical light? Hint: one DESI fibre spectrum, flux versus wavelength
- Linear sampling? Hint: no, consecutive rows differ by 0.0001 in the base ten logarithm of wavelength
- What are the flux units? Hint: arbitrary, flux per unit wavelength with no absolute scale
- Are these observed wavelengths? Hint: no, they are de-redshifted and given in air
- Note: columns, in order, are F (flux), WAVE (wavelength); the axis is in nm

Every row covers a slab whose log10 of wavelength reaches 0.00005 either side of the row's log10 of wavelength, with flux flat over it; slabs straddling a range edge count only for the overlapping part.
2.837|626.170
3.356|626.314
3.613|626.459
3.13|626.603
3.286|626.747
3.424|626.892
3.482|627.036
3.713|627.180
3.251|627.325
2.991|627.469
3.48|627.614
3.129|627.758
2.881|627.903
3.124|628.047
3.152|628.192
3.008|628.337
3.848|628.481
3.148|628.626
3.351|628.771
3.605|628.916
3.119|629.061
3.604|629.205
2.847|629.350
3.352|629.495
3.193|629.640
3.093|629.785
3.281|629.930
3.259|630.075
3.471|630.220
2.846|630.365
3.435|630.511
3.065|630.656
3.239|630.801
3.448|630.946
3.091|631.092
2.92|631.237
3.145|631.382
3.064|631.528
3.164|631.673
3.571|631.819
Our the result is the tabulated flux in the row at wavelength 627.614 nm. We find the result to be 3.48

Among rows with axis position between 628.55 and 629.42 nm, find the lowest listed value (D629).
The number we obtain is 2.847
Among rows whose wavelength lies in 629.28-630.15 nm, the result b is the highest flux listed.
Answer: 3.352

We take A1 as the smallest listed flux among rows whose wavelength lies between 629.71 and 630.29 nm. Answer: 3.093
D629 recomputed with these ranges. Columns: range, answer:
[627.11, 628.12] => 2.881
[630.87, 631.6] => 2.92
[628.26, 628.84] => 3.008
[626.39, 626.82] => 3.13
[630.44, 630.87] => 3.065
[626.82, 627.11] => 3.424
